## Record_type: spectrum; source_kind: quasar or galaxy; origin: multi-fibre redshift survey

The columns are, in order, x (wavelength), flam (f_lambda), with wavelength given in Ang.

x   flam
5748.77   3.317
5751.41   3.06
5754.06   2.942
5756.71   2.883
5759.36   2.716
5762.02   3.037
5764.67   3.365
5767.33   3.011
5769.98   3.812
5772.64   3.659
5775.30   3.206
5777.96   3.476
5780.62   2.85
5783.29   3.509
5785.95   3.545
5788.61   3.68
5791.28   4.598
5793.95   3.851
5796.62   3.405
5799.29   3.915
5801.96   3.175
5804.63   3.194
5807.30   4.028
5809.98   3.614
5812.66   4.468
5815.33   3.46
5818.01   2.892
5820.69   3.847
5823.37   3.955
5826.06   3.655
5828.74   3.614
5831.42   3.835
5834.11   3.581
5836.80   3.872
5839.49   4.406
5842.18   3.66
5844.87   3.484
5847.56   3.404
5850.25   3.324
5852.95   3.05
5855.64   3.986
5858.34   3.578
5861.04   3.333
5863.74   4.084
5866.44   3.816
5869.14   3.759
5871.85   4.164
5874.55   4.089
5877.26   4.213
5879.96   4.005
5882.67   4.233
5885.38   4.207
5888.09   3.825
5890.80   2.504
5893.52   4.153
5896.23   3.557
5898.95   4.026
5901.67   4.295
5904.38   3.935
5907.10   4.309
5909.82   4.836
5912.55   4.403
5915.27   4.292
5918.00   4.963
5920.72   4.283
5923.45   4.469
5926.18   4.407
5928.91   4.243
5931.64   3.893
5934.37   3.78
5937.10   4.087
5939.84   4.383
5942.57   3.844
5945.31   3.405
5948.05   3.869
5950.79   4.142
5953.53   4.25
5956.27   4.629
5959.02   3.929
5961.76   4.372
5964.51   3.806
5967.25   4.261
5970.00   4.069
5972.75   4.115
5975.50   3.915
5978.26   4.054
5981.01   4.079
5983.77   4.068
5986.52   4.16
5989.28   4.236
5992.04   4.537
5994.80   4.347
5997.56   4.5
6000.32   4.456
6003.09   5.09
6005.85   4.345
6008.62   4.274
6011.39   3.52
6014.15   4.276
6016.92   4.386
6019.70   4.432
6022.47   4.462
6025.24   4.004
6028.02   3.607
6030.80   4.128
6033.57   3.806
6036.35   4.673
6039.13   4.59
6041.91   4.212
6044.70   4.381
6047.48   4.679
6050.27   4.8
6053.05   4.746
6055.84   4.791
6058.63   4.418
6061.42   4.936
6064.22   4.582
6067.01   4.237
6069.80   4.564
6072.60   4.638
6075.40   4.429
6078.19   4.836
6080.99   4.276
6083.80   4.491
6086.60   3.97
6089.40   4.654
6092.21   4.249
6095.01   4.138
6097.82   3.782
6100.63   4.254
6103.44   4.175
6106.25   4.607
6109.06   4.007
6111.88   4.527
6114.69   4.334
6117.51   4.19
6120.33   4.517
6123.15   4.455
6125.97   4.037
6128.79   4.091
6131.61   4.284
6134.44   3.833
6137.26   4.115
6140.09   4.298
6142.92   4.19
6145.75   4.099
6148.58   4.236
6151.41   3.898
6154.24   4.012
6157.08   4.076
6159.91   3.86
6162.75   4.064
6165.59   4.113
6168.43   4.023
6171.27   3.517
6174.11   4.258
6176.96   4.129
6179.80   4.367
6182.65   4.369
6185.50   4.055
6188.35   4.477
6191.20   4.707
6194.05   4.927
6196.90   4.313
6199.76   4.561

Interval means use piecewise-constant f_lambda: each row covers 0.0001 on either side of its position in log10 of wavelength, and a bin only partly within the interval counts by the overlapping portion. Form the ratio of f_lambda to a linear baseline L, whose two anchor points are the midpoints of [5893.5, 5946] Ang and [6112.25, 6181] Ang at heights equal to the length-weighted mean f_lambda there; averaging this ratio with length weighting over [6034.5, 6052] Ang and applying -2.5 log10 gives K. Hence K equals -0.10 mag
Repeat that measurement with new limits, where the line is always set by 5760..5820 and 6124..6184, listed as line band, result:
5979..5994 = -0.103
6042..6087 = -0.153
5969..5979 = -0.061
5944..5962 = -0.080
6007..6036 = -0.061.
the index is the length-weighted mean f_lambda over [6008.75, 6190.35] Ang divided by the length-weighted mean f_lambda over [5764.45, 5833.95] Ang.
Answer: 1.2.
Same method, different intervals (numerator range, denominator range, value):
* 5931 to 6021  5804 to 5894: 1.11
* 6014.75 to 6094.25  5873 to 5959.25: 1.08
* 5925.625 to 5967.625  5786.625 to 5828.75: 1.10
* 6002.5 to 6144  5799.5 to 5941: 1.11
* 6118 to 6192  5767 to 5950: 1.08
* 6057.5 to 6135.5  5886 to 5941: 1.05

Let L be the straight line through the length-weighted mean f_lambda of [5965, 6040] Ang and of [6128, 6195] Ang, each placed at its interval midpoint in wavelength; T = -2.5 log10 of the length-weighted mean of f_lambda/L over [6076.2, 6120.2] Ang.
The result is -0.030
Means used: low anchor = 4.23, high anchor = 4.16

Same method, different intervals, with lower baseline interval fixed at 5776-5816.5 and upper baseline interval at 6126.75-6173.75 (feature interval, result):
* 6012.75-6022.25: -0.126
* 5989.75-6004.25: -0.176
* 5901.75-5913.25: -0.157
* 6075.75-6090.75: -0.122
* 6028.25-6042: -0.084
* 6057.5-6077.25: -0.153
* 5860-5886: -0.073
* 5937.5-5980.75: -0.066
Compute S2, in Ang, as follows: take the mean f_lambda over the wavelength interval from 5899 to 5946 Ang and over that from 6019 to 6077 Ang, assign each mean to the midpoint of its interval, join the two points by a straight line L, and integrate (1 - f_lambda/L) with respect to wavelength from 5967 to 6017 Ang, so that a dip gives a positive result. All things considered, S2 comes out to 1.2 Ang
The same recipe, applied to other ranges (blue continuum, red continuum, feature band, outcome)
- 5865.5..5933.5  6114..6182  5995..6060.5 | -4.1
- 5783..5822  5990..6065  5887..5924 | -1.0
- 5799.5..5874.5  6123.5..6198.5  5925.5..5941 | -1.2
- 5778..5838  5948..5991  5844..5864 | 1.5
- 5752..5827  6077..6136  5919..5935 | -1.6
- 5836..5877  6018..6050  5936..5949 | 0.3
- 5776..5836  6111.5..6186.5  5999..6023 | -2.5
